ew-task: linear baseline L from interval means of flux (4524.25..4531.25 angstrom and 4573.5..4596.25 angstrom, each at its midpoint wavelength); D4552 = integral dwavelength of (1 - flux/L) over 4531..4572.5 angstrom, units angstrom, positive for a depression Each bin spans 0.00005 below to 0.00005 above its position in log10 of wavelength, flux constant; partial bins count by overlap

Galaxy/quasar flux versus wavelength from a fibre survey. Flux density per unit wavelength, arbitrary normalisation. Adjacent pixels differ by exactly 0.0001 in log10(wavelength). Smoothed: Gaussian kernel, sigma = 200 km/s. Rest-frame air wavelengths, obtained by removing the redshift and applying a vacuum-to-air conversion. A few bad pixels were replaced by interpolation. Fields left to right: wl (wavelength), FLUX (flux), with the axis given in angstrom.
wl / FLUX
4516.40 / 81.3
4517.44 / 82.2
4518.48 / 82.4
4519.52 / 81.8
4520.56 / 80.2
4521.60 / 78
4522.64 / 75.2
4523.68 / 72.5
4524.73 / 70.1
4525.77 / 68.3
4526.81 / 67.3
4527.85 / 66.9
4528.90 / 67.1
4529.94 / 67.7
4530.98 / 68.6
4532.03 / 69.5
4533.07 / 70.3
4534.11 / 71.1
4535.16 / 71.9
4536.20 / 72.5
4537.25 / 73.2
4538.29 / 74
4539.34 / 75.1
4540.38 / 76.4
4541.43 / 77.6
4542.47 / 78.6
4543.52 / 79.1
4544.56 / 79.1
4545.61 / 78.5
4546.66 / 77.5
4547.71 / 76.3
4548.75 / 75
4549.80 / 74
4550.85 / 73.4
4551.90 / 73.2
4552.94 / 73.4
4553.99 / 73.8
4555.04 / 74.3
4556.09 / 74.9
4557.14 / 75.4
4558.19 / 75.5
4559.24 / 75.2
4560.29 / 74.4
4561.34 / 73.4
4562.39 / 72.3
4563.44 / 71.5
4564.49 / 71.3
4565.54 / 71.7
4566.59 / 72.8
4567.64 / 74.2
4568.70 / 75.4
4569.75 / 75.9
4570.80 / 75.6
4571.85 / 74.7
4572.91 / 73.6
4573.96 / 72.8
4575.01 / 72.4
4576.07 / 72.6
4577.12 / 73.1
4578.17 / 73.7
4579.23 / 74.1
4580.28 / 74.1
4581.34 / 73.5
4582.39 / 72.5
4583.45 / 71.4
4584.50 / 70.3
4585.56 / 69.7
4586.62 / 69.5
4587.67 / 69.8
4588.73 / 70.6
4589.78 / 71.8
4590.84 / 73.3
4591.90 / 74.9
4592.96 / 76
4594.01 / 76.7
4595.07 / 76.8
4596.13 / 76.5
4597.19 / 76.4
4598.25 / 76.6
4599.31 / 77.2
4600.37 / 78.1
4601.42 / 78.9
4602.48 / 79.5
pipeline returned -2.5 angstrom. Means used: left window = 68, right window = 72.9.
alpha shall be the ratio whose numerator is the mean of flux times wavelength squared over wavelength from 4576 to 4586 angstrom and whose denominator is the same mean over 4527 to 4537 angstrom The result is 1.1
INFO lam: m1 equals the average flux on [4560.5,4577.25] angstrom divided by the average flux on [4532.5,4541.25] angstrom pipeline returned 1.0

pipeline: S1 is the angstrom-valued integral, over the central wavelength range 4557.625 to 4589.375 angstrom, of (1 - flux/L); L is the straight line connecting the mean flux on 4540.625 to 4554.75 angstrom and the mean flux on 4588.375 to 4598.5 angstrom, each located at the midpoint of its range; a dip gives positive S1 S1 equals 1.07 angstrom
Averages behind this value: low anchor 76.1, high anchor 75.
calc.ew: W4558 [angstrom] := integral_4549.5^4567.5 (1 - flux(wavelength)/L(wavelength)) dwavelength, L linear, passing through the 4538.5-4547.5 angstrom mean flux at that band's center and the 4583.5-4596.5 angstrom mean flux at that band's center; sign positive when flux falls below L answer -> 0.6 angstrom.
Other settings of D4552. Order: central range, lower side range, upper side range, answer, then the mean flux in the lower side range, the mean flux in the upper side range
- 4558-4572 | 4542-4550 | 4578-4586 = 0.2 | 77.4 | 72.3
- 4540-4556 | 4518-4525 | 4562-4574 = -0.2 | 77.4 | 73.5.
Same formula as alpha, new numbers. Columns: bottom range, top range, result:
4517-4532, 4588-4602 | 1.07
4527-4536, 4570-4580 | 1.09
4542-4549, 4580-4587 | 0.93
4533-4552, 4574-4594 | 0.98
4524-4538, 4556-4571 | 1.08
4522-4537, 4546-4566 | 1.07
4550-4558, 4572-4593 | 0.99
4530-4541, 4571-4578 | 1.04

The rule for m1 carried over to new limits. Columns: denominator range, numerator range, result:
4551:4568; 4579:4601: 1.00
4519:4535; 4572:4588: 1.01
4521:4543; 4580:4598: 1.02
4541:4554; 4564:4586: 0.96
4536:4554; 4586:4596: 0.97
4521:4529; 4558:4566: 1.03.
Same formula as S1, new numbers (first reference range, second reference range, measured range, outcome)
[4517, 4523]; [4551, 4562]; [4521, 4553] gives 1.7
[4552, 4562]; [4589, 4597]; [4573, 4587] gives 0.5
